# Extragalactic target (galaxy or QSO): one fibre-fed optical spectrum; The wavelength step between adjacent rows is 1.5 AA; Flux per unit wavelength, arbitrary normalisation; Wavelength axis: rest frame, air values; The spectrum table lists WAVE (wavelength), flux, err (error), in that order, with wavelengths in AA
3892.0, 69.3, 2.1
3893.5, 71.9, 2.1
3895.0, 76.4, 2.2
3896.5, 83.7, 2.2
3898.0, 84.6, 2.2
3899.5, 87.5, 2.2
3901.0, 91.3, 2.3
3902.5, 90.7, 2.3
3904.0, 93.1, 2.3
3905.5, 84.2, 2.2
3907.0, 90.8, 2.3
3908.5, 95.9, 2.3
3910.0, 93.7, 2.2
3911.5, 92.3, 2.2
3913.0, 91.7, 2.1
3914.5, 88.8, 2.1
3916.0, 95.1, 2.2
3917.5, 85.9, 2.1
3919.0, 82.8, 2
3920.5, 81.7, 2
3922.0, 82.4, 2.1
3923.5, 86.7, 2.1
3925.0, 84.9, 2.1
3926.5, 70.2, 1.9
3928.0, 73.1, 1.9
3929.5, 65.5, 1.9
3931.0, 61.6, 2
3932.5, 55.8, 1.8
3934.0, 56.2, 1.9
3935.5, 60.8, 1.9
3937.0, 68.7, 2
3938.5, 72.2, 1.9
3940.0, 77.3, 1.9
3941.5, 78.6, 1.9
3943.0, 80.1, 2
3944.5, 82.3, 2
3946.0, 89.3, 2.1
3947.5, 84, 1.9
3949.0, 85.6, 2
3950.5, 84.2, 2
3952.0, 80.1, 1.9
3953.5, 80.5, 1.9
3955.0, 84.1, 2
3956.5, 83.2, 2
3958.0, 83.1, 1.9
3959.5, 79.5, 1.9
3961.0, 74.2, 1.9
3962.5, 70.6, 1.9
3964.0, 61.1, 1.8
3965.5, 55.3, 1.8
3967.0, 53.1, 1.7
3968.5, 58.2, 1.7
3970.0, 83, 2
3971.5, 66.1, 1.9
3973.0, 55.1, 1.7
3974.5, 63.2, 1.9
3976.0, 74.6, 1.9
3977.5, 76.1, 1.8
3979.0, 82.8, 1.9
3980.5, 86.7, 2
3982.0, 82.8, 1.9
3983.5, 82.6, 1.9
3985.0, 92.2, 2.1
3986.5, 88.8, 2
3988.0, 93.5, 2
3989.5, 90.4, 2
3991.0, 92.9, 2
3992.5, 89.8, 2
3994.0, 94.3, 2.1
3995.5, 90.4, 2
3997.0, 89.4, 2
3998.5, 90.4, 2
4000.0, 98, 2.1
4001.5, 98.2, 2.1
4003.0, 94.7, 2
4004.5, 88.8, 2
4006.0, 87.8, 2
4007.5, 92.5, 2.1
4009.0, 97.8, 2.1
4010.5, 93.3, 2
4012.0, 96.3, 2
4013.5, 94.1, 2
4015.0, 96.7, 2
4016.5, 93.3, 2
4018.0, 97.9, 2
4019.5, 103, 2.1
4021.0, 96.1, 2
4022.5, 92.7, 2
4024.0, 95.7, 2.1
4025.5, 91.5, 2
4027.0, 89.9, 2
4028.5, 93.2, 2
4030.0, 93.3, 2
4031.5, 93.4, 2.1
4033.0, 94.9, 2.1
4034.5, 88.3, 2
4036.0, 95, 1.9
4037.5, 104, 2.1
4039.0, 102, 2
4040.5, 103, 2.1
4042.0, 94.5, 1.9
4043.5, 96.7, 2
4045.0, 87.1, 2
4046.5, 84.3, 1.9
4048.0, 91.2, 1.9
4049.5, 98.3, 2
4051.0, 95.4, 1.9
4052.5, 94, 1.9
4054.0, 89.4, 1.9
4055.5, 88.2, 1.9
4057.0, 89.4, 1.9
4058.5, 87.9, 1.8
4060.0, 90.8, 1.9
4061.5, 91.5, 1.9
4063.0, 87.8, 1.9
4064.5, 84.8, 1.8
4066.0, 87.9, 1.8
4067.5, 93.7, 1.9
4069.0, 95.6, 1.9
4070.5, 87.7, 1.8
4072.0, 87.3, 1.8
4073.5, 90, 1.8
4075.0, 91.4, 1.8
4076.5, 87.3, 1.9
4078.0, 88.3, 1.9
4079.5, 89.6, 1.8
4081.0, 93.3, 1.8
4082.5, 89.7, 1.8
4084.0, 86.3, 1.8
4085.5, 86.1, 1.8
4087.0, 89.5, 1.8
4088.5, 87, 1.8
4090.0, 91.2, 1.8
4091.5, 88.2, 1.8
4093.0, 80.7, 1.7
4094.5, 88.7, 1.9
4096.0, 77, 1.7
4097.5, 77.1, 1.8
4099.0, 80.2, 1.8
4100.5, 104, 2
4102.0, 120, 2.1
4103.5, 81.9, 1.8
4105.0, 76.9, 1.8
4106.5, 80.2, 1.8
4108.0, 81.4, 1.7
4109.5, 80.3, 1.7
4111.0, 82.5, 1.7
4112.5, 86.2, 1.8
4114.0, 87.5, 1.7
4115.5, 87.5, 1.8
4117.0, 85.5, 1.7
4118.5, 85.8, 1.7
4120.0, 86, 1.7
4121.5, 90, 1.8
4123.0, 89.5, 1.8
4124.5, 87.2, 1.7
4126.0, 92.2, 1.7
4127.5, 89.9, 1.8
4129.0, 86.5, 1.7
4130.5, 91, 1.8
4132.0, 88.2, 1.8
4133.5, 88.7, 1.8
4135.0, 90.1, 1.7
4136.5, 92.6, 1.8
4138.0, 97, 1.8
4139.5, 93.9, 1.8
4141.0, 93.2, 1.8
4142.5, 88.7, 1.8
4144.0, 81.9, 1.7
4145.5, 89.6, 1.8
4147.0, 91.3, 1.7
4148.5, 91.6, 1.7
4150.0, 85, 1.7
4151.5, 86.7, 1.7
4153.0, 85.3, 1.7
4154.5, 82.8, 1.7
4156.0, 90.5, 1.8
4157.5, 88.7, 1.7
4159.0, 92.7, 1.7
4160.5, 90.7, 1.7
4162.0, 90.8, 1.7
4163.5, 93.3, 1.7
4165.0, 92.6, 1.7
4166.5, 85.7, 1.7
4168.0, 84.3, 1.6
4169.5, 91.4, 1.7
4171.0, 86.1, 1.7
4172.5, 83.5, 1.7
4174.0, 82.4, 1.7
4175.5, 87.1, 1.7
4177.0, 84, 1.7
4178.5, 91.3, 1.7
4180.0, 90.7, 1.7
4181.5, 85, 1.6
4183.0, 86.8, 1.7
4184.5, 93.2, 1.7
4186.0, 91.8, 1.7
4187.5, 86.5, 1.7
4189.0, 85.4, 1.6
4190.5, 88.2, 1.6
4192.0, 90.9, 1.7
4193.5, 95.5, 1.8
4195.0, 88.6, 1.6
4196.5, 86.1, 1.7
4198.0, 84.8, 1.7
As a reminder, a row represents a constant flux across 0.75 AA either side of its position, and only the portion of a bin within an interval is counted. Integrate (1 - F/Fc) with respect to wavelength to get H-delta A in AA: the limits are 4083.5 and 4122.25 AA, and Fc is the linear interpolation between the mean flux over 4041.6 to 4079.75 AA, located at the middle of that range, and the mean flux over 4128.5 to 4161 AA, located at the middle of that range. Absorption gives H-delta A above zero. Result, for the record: 1.5 AA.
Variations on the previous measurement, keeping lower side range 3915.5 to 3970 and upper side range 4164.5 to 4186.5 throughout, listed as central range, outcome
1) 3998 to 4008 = -1.9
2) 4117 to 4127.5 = -0.4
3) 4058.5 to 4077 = -1.7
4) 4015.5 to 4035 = -3.6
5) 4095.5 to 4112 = -0.4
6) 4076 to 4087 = -0.8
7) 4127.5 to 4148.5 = -1.1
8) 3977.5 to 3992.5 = -1.9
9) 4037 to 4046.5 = -1.9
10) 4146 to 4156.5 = -0.2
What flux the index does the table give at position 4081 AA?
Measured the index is 93.3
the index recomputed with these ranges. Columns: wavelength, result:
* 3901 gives 91.3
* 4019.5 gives 103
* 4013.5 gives 94.1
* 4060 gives 90.8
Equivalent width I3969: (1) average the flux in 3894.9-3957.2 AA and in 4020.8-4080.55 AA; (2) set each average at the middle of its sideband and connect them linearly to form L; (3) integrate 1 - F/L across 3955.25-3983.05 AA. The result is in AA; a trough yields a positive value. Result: 4.30 AA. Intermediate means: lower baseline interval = 81.4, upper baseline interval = 92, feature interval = 71.9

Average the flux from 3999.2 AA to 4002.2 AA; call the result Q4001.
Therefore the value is 98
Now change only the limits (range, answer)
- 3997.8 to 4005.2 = 94.1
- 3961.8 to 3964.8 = 65.6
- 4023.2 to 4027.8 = 92.4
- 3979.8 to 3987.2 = 86.6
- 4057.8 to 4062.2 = 90.1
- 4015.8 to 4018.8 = 95.8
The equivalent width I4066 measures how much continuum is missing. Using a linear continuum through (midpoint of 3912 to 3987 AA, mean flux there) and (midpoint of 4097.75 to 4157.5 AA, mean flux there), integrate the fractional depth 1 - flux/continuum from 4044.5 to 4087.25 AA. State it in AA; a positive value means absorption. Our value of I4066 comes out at -2.8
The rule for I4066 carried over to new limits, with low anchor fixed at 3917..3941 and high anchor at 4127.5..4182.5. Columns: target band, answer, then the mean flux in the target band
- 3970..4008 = -4.2 AA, 85.6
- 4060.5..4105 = -2.8 AA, 88.9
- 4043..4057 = -1.7 AA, 91.4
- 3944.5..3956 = -1.5 AA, 83.8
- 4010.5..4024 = -2.9 AA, 96.1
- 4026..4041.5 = -3.0 AA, 95.6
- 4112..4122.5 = -0.1 AA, 87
